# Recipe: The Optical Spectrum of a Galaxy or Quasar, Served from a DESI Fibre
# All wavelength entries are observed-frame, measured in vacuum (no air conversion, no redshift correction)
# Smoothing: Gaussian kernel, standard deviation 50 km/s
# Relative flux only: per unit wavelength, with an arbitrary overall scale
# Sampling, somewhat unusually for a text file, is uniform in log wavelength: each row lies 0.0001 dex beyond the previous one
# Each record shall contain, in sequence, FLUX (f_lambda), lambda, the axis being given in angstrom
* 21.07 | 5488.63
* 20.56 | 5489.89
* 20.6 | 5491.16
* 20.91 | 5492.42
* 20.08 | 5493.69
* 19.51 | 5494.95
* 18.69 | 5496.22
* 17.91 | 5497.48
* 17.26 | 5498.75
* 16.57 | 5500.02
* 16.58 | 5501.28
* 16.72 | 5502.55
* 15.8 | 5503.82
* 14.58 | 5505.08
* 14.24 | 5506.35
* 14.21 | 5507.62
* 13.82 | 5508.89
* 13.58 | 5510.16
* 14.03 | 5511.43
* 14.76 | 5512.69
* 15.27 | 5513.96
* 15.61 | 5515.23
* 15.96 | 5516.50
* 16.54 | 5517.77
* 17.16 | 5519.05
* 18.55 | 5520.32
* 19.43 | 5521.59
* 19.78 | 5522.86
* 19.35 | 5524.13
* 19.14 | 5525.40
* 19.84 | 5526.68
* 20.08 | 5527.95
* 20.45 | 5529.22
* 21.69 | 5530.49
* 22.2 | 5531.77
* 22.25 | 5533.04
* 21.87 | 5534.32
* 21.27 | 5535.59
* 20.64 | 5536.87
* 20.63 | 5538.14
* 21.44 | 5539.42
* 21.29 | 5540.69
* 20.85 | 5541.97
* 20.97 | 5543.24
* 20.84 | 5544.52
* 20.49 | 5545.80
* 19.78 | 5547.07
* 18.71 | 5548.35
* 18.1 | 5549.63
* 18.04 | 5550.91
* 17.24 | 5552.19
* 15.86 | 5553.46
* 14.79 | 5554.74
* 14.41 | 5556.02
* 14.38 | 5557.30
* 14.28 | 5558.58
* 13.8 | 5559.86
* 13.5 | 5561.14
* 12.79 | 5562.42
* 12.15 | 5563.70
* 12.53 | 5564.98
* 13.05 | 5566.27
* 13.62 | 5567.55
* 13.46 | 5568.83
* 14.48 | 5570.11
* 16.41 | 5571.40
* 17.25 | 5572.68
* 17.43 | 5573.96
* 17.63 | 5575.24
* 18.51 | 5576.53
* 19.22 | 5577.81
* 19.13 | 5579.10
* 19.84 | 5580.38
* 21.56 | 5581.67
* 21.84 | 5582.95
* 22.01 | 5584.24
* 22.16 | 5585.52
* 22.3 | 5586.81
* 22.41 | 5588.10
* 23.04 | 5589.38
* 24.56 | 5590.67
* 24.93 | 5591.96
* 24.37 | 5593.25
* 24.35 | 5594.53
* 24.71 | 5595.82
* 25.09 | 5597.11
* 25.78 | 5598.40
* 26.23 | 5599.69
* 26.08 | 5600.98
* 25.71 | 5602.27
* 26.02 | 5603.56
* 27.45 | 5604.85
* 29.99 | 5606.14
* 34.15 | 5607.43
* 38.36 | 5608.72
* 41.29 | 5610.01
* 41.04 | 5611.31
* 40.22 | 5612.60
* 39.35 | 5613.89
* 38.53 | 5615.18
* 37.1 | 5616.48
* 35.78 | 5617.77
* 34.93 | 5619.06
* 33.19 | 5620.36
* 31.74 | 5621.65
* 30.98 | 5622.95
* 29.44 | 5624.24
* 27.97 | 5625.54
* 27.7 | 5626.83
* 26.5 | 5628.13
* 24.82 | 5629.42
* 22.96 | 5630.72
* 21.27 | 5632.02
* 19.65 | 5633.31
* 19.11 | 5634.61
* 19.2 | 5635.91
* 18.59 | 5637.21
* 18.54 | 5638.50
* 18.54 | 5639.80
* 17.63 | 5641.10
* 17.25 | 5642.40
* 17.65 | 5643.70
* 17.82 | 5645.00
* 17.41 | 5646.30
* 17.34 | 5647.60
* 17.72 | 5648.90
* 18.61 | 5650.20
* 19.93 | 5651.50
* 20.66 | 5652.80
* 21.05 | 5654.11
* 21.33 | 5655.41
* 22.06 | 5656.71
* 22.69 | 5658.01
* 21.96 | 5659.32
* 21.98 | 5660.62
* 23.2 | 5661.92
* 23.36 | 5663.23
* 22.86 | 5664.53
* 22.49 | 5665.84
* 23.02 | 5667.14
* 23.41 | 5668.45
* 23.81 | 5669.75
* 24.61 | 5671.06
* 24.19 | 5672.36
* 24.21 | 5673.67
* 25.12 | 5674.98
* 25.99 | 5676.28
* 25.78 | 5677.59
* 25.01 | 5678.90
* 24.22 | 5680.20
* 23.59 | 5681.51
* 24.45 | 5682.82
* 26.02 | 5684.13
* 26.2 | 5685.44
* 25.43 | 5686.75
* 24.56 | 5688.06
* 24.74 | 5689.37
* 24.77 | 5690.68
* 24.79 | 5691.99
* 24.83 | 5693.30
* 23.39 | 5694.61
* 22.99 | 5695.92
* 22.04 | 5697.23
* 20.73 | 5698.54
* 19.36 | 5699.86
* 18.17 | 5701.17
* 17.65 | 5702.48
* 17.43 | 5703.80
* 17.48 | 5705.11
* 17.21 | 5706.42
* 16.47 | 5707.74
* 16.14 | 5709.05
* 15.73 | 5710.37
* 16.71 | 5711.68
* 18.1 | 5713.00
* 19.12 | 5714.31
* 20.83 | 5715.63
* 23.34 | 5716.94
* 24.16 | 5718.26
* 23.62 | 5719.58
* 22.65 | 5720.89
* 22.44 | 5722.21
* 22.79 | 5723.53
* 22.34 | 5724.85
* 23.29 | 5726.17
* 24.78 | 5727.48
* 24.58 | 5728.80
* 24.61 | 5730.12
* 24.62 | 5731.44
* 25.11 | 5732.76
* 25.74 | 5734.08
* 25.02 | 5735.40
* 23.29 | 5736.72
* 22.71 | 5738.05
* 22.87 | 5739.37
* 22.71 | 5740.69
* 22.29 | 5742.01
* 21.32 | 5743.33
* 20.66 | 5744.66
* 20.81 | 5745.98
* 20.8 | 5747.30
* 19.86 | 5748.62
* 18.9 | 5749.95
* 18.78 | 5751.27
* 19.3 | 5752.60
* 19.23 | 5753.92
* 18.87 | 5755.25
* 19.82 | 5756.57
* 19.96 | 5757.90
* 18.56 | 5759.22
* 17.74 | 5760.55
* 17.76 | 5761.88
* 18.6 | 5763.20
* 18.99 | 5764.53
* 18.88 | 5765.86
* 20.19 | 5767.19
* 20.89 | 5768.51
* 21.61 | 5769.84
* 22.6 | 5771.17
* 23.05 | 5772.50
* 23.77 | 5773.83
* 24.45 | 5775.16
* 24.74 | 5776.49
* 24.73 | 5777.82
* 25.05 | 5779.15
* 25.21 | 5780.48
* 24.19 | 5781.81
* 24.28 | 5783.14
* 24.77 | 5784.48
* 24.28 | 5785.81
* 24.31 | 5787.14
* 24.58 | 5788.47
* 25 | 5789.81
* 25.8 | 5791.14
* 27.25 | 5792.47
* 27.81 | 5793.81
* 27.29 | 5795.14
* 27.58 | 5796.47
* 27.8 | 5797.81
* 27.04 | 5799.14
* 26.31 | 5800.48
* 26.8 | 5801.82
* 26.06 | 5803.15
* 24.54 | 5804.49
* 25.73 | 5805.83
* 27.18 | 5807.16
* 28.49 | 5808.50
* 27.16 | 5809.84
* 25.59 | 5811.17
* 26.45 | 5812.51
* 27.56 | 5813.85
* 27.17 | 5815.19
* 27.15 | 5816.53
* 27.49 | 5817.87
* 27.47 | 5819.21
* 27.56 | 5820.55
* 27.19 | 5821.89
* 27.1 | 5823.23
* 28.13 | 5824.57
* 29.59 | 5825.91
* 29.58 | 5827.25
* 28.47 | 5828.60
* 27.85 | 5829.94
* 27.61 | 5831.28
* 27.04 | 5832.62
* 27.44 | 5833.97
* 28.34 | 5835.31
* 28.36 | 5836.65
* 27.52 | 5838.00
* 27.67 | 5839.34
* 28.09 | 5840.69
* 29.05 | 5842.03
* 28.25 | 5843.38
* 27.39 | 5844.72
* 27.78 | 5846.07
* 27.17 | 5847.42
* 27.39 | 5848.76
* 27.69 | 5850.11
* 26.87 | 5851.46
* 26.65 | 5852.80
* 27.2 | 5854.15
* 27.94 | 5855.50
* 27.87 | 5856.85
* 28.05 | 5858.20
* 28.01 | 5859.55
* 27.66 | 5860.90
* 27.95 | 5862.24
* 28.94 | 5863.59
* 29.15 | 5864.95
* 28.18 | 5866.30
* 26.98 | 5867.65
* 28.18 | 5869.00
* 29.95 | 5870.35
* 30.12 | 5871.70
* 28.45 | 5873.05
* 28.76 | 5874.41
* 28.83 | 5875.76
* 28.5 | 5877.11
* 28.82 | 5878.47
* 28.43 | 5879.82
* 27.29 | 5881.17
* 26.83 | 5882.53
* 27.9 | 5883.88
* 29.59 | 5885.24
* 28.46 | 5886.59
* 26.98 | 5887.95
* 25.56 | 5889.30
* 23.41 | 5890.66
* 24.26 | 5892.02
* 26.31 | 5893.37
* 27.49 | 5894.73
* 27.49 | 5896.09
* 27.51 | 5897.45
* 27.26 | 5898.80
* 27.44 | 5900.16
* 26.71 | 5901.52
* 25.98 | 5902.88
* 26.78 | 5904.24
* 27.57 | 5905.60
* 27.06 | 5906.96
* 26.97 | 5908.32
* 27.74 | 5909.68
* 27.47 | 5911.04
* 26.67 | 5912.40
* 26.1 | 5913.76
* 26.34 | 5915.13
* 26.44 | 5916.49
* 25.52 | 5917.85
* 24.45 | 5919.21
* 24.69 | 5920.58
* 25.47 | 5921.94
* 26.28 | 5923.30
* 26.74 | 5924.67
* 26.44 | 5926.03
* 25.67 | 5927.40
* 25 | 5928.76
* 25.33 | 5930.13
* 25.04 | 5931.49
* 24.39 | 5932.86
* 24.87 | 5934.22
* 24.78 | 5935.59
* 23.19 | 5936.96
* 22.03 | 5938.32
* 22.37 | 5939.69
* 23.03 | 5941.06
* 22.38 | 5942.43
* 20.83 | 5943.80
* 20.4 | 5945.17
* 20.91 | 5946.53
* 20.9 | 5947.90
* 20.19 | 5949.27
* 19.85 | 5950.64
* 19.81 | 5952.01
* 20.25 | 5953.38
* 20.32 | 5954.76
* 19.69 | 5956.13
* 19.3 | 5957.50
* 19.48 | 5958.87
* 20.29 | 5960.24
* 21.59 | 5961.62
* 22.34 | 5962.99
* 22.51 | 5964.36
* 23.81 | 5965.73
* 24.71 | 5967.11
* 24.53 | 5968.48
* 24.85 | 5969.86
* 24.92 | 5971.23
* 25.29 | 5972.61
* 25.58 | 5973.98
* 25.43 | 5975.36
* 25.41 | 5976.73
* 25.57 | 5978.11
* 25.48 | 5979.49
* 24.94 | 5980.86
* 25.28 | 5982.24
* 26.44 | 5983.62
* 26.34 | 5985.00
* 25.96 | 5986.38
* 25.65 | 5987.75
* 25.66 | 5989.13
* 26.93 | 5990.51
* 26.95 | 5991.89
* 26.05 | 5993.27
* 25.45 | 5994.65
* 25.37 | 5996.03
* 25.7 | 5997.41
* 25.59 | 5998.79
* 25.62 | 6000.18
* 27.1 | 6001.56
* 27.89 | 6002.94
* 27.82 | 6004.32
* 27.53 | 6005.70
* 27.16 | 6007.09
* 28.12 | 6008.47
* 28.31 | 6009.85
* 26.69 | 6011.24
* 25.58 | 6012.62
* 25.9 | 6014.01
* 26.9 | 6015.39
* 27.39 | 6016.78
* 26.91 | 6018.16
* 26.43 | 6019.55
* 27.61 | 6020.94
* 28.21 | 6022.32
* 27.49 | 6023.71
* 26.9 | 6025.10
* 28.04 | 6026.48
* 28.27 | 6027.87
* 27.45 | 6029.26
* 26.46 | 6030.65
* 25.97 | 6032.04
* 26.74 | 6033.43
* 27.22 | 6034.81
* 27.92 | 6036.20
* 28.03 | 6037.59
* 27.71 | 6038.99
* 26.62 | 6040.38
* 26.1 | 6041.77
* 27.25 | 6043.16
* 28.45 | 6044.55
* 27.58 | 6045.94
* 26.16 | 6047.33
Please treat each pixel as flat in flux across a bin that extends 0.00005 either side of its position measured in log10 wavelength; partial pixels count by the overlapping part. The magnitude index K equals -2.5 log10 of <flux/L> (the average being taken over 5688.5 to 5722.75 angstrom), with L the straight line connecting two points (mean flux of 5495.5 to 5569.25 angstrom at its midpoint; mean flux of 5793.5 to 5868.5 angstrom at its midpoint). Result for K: 0.13 mag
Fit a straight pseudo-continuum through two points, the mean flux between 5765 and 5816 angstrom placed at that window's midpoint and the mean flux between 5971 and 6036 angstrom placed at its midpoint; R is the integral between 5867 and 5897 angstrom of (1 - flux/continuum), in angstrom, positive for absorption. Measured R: -2.2 angstrom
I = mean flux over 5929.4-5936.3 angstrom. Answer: 24.9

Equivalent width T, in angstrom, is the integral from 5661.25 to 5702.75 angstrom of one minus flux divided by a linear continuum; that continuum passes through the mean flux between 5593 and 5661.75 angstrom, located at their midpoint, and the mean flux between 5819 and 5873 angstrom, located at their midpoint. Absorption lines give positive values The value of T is 4.28 angstrom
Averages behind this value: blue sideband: 25.8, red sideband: 28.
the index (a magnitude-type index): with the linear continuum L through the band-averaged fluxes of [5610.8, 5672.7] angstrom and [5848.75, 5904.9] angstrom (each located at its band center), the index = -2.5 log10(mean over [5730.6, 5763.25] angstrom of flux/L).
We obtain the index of 0.22 mag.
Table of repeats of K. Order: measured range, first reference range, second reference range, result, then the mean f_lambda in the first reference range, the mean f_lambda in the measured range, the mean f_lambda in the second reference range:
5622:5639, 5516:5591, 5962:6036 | -0.20 mag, 18.5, 23.8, 26.2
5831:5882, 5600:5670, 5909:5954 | -0.15 mag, 25.6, 28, 24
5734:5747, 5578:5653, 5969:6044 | 0.15 mag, 25.5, 22.6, 26.6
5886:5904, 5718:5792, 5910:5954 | -0.13 mag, 22.4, 26.5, 23.9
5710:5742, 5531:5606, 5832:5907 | 0.06 mag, 19.8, 22.6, 27.7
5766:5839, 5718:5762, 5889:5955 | -0.14 mag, 21.8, 26.1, 24.7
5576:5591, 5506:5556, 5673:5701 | -0.05 mag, 18.5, 21.3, 24.1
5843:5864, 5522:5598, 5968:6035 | -0.15 mag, 19.2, 27.7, 26.4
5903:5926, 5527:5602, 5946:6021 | -0.11 mag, 19.5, 26.4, 24.7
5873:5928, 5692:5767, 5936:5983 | -0.21 mag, 20.9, 26.9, 22.6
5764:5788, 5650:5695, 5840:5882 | 0.13 mag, 23.6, 23.1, 28.1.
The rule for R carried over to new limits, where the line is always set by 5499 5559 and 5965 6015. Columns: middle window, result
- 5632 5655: 1.4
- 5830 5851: -3.9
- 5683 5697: -2.6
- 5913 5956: 2.6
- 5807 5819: -2.2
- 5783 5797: -2.0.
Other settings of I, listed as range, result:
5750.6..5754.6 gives 19.1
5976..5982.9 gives 25.3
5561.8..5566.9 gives 12.6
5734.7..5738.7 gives 23.7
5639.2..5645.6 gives 17.8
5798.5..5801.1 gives 26.6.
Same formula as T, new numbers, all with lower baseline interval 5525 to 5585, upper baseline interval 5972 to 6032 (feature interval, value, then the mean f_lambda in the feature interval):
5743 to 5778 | 2.4 angstrom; 20.5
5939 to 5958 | 3.6 angstrom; 20.7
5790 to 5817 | -4.7 angstrom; 26.8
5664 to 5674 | -1.6 angstrom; 23.6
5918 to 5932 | -0.2 angstrom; 25.5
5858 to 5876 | -3.4 angstrom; 28.5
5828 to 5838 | -1.9 angstrom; 27.9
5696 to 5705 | 0.6 angstrom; 19.4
